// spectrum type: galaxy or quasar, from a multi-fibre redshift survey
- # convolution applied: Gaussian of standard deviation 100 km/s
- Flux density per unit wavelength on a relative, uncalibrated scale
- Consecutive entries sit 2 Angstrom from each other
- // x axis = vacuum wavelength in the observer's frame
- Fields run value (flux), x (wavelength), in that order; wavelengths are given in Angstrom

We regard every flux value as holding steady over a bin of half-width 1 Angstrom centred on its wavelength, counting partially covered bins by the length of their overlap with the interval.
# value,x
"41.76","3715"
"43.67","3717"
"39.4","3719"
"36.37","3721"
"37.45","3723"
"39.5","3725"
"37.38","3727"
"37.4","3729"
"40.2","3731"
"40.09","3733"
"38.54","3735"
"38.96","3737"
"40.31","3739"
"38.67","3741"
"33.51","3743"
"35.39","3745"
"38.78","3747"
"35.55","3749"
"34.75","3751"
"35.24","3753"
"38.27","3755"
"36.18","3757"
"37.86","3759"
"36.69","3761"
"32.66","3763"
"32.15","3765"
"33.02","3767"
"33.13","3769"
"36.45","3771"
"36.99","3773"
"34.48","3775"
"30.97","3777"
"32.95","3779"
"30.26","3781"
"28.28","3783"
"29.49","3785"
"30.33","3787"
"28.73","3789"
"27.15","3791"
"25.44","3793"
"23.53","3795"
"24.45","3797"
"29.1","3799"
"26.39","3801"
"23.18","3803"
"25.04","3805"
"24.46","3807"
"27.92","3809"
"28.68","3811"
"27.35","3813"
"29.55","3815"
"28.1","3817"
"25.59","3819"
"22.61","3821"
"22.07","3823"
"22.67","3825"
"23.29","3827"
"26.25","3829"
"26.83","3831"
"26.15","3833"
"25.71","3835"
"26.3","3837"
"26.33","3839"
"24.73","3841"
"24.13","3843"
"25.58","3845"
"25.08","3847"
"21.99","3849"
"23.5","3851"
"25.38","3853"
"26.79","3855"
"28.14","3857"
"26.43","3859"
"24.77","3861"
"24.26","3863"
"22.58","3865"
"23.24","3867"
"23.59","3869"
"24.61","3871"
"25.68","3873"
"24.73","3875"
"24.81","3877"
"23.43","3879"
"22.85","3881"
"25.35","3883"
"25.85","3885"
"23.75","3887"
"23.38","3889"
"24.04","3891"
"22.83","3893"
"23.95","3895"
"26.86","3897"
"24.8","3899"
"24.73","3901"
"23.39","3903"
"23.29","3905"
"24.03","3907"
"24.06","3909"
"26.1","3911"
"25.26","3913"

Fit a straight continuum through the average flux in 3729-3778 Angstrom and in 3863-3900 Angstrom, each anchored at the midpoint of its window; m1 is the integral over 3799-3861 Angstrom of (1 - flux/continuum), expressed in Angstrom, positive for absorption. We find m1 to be 7.27 Angstrom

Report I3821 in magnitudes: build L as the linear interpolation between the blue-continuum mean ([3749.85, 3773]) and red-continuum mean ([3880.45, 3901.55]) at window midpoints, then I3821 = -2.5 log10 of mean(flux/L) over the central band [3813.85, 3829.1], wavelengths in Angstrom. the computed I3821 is 0.21 mag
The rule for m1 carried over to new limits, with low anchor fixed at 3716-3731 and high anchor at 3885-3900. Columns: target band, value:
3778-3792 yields 1.66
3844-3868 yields 2.32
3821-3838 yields 2.83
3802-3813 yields 1.95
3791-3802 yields 2.25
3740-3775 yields 0.33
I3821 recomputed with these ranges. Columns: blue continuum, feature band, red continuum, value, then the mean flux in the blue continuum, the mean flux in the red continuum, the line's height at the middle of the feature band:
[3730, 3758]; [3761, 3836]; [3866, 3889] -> 0.14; 37.5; 24.3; 32.1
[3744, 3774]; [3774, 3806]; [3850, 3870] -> 0.15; 35.5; 24.9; 32.3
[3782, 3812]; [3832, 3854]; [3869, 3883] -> 0.02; 26.8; 24.4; 25.4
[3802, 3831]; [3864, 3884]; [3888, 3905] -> 0.02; 25.5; 24.2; 24.6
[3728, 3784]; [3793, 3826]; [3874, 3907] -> 0.21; 35.6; 24.2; 31.1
